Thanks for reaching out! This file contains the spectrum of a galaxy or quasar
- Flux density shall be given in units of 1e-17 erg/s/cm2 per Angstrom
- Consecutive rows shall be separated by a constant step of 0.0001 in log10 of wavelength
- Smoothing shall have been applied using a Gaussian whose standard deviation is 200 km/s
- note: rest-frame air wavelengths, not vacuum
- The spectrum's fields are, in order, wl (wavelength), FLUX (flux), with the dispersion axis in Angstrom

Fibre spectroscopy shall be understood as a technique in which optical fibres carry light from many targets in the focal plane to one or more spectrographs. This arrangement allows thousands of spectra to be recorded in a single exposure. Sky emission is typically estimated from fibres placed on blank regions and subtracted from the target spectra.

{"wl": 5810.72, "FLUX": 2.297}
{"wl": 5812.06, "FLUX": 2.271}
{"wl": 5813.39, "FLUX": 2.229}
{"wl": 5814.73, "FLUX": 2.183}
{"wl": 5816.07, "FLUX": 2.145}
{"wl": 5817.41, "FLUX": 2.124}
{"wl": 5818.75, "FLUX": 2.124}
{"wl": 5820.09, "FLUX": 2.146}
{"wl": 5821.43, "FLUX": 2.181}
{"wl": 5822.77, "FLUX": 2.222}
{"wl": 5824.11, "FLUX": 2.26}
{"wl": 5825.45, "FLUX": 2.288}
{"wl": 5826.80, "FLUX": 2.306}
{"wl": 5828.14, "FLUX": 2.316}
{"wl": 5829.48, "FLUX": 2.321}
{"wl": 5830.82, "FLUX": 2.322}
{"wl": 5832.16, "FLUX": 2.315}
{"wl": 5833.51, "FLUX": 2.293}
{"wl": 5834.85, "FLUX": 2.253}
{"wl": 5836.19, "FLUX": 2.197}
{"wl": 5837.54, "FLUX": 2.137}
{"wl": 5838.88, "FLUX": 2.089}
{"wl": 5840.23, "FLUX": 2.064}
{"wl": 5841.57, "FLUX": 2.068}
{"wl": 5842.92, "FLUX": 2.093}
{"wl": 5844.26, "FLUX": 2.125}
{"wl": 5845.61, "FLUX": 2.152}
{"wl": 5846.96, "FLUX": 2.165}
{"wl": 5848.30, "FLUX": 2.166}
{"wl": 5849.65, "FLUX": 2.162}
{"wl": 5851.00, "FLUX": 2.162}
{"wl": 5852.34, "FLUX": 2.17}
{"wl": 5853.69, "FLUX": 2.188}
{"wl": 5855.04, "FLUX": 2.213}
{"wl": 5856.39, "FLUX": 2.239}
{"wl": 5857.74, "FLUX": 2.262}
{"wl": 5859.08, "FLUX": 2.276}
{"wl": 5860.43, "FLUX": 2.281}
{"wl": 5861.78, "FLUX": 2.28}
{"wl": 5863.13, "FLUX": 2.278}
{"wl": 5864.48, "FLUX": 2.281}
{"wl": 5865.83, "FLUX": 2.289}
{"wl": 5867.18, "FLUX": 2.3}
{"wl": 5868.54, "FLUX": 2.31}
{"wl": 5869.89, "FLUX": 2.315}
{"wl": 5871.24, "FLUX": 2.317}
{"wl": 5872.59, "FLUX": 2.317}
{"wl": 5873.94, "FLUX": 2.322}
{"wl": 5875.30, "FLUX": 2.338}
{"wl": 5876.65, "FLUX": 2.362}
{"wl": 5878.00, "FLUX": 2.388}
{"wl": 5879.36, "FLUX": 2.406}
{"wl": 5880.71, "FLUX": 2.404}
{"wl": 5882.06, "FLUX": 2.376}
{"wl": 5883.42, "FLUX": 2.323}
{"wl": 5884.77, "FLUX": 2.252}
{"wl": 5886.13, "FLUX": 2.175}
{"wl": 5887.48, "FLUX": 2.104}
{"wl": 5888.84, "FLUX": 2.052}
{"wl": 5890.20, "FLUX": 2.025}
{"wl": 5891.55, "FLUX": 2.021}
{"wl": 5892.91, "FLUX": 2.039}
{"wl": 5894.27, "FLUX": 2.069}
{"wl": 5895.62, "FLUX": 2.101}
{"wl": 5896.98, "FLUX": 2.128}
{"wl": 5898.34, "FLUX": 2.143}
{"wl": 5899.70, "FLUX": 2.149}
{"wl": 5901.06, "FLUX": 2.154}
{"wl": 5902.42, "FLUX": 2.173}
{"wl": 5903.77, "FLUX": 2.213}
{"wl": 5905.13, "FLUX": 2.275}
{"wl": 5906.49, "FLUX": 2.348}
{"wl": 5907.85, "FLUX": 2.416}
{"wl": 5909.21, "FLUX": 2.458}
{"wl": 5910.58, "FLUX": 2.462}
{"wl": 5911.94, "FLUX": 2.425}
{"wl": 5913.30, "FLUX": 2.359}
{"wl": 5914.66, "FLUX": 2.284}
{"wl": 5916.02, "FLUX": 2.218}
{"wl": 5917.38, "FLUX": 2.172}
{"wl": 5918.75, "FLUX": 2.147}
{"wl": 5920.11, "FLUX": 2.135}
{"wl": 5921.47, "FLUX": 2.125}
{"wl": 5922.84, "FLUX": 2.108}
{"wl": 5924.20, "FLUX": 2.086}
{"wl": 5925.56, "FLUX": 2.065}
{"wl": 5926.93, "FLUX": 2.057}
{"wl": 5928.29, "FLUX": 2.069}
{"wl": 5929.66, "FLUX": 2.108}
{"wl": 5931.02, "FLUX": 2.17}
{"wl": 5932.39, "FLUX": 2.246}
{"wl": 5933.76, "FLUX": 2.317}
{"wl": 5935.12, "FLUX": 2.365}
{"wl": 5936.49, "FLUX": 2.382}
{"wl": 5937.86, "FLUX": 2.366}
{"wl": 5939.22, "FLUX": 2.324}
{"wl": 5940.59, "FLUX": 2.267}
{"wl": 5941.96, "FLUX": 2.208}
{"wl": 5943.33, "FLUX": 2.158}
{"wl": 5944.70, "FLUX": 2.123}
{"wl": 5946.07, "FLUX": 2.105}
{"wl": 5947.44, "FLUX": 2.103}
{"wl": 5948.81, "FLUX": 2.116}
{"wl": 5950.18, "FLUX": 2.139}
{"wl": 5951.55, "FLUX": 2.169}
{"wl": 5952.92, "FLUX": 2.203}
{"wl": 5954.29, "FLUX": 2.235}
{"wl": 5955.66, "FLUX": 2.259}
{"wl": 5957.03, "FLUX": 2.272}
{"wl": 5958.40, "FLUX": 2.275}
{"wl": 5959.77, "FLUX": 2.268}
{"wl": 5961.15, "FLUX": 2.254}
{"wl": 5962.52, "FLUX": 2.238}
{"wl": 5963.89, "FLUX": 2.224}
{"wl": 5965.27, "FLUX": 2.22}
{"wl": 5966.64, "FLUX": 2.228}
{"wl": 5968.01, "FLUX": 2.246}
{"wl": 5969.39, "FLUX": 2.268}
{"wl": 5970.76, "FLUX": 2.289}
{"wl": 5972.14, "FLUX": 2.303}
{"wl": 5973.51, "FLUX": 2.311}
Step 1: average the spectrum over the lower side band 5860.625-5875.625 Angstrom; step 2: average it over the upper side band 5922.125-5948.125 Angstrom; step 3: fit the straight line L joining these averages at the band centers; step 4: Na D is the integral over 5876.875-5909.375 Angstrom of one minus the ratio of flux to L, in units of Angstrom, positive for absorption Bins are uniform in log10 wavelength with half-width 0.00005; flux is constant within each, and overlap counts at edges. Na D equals 0.7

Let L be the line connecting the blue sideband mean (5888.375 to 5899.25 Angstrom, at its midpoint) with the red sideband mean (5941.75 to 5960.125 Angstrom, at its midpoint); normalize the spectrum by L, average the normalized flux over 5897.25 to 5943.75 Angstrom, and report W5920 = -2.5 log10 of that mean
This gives -0.05 mag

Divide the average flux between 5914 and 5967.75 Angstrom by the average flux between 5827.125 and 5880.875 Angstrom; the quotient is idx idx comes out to 0.98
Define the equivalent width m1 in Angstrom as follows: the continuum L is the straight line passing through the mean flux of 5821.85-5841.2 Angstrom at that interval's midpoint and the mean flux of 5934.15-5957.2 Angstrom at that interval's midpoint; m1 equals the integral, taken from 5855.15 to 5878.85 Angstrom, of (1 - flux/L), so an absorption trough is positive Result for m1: -0.7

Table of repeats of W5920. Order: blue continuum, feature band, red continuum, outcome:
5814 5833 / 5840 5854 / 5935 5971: 0.05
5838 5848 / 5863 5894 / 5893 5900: -0.07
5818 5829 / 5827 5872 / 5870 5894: 0.01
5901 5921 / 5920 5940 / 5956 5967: 0.04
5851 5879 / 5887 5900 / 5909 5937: 0.09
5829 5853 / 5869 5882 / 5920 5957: -0.08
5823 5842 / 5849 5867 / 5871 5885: 0.03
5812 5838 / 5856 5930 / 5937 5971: 0.00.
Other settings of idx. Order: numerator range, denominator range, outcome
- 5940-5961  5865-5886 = 0.94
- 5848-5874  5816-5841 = 1.02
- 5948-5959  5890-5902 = 1.05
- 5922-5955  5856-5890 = 0.96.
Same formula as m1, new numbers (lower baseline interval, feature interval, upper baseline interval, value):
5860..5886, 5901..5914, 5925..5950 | -0.5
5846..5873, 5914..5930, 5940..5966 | 0.6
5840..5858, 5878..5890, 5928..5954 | -0.4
